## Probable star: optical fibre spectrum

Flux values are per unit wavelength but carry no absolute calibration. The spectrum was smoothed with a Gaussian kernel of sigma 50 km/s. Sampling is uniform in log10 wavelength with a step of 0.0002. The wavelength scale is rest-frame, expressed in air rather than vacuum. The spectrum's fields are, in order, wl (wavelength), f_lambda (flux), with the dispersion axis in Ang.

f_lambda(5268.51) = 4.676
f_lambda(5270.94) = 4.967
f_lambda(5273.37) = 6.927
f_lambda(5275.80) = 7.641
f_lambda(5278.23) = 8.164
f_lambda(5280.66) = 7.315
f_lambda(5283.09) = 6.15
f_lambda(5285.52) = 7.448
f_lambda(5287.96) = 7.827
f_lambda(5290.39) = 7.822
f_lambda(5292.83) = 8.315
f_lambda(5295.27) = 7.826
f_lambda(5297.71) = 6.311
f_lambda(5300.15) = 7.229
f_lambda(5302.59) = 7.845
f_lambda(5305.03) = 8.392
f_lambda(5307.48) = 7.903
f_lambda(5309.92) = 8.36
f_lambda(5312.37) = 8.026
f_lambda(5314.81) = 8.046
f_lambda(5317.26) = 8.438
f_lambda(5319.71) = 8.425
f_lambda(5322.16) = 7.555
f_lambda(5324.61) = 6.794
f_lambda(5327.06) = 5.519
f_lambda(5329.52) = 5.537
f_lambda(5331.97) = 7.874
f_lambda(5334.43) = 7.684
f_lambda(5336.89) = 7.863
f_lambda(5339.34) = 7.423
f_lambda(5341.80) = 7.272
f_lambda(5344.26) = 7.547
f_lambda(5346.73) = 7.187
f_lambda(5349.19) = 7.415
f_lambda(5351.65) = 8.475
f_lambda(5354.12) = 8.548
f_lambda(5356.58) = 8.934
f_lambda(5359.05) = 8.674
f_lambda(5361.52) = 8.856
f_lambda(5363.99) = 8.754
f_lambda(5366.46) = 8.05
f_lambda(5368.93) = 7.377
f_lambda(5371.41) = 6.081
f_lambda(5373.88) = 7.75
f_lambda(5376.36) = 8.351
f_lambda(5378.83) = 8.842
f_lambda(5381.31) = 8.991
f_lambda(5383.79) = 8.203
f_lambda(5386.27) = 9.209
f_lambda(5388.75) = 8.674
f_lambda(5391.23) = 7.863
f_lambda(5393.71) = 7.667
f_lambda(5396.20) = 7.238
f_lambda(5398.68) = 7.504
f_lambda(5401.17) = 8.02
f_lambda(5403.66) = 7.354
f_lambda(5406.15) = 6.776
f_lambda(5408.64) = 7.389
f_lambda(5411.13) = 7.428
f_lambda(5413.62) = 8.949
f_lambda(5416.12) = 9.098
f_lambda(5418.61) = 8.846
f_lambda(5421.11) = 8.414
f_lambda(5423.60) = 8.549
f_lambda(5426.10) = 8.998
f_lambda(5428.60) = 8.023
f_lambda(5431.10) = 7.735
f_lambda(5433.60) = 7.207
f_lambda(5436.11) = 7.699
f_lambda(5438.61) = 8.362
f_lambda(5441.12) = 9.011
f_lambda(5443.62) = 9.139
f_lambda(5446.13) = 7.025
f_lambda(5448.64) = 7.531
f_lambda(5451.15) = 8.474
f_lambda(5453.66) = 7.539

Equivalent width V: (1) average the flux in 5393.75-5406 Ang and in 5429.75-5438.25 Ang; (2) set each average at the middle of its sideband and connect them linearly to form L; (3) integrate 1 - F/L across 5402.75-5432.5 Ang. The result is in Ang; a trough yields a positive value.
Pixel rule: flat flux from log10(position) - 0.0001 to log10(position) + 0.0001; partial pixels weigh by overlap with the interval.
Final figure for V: -2.3 Ang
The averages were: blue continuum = 7.47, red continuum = 7.64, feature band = 8.14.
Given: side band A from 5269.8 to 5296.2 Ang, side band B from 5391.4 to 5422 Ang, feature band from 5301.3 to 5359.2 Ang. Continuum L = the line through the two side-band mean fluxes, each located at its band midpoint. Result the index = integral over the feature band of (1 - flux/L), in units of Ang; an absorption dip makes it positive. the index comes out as -1.5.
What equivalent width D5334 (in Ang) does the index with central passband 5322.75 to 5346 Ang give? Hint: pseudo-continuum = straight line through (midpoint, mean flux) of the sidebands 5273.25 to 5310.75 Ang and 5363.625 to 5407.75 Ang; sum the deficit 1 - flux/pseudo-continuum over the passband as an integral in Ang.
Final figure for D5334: 2.01 Ang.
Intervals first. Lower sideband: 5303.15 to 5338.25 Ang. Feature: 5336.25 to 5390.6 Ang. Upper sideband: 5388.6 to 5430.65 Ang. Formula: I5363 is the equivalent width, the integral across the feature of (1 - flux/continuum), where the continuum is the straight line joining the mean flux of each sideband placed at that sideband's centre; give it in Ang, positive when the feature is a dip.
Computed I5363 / -2.1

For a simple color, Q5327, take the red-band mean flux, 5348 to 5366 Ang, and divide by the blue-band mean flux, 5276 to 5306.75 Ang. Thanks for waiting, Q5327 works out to 1.12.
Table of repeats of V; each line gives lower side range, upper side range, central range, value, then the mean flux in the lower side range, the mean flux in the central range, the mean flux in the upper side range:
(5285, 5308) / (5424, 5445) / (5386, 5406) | 0.7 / 7.69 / 7.82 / 8.27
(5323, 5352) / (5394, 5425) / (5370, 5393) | -1.6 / 7.18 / 8.2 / 7.96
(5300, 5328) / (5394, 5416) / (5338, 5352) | 0.4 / 7.75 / 7.5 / 7.66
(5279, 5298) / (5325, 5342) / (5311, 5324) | -1.6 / 7.45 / 8.04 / 7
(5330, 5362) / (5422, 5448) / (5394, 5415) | 1.2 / 7.9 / 7.59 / 8.16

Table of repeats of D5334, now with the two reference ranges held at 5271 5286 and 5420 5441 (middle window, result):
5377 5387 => -1.2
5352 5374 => -1.3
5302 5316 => -1.5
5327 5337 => 0.7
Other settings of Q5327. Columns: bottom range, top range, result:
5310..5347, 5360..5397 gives 1.09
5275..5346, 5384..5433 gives 1.07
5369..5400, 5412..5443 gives 1.05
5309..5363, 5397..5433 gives 1.04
